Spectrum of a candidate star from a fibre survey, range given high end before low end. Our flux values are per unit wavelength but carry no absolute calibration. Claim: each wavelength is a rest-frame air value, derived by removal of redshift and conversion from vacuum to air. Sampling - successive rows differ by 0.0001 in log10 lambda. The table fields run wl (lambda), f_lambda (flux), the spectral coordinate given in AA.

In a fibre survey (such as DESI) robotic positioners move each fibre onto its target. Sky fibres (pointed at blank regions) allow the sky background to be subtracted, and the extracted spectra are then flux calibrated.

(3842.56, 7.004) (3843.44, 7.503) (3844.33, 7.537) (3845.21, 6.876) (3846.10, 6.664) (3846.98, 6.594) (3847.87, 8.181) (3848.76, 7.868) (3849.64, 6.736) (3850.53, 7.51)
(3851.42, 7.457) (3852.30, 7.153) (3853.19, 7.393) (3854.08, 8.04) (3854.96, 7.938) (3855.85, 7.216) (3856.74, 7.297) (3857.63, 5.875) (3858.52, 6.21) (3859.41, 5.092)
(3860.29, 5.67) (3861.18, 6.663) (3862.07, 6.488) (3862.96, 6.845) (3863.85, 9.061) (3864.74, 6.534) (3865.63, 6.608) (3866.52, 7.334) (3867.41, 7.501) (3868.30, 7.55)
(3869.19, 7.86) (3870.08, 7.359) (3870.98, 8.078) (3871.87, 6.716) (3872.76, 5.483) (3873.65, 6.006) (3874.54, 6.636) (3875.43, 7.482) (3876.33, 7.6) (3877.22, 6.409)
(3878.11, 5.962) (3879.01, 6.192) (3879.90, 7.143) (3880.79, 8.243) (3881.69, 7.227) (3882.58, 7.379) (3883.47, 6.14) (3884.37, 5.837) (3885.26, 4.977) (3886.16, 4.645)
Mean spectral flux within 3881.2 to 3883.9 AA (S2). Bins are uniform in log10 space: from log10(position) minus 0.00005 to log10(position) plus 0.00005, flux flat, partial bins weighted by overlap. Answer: 6.94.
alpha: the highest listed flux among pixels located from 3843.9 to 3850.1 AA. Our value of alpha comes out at 8.181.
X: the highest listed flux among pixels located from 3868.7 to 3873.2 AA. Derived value 8.078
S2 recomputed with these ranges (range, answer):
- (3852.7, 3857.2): 7.56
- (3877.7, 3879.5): 6.09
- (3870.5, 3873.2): 6.75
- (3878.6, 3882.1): 7.21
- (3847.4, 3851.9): 7.54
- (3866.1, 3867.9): 7.43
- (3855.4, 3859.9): 6.33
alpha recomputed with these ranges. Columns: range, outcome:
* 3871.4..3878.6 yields 7.6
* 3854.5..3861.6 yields 7.938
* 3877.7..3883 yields 8.243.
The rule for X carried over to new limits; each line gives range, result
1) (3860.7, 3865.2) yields 9.061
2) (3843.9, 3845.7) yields 7.537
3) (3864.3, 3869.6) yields 7.86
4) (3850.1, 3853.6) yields 7.51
